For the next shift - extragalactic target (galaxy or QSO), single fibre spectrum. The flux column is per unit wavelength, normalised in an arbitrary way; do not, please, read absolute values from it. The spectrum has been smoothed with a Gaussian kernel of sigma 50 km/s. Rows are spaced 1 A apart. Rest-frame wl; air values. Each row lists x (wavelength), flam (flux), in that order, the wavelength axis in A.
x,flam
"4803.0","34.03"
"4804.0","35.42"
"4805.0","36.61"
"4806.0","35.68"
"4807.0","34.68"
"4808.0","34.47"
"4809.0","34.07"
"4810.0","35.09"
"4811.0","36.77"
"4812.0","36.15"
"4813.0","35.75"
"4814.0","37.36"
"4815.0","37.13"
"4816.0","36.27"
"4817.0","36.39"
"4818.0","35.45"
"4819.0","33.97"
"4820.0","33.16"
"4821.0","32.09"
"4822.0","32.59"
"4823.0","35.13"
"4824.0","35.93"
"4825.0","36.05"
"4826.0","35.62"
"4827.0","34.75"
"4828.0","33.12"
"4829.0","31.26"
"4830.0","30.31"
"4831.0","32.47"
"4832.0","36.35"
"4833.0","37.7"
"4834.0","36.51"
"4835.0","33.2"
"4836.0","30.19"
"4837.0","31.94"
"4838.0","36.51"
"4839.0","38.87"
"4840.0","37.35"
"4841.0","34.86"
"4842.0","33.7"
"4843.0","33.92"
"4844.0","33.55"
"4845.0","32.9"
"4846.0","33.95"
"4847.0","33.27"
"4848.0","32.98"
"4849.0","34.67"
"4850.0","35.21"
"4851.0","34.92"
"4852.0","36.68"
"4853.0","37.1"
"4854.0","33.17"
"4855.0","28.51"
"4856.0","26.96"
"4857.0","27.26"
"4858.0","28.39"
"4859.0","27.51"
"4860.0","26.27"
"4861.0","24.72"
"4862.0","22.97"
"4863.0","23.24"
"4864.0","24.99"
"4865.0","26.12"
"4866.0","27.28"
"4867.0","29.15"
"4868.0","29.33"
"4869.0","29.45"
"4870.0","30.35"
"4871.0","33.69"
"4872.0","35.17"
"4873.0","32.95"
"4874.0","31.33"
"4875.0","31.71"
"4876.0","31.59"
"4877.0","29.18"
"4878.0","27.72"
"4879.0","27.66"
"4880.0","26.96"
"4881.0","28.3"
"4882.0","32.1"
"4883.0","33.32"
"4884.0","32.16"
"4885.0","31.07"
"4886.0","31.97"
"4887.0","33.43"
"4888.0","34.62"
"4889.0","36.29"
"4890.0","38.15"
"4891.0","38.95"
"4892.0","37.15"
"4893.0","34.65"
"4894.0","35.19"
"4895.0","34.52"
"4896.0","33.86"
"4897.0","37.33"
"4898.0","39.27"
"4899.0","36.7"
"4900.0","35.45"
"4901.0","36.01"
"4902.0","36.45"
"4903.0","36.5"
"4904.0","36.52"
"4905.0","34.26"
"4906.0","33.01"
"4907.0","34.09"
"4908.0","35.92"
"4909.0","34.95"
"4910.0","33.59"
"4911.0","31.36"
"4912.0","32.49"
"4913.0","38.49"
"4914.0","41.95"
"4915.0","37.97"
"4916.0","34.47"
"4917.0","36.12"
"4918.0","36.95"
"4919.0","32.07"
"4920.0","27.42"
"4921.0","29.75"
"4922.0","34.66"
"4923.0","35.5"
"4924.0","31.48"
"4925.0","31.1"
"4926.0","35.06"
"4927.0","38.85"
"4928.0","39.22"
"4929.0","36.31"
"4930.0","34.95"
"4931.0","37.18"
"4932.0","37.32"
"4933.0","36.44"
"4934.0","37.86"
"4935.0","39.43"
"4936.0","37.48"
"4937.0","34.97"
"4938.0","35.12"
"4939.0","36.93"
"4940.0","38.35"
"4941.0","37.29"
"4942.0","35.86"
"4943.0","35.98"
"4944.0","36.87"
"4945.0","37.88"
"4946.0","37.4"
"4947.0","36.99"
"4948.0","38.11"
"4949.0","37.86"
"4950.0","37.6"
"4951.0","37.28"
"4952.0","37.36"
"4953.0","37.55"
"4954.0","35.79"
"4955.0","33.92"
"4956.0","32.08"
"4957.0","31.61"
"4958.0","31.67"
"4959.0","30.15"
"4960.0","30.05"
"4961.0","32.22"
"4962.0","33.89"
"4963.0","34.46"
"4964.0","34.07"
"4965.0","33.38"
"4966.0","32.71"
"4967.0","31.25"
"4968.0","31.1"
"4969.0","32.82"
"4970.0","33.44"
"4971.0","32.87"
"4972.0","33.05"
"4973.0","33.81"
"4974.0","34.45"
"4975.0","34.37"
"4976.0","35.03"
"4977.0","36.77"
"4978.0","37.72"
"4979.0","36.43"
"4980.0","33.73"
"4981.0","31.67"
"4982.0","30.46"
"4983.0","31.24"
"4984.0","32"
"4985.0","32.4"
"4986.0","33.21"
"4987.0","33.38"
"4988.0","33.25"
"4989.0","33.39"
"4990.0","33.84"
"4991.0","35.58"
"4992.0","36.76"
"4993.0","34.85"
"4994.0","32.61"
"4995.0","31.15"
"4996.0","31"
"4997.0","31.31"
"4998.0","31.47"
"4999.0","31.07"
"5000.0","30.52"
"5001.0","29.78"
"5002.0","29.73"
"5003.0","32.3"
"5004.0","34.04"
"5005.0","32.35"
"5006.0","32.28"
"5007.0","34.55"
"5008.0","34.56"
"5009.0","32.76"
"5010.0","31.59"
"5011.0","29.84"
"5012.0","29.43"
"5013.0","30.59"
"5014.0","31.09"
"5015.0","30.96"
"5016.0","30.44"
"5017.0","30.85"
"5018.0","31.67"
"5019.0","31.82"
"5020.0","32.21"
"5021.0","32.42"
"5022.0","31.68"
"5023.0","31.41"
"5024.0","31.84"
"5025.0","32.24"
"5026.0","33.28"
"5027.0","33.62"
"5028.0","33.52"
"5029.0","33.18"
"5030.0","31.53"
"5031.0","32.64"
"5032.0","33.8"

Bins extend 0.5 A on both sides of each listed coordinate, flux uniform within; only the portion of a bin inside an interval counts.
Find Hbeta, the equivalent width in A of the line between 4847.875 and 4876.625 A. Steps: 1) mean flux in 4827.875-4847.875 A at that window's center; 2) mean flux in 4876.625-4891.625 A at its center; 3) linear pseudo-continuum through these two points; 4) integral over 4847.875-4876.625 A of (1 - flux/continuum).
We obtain 2.6 A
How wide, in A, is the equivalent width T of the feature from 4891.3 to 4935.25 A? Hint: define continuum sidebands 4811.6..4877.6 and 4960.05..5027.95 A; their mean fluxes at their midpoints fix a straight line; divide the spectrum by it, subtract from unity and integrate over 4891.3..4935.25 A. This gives -3.8 A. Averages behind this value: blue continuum 32.5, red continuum 32.6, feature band 35.4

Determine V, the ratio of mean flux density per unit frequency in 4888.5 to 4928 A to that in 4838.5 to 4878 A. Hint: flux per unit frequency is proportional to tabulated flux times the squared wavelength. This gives 1.16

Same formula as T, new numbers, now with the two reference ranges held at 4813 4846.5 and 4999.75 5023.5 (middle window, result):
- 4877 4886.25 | 1.0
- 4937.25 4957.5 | -2.3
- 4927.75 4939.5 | -1.4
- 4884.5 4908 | -1.4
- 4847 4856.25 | 0.2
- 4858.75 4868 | 2.2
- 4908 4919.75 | -0.8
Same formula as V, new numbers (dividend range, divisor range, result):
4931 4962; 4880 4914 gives 1.05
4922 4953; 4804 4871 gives 1.16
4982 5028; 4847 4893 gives 1.10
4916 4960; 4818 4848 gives 1.08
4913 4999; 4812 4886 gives 1.12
